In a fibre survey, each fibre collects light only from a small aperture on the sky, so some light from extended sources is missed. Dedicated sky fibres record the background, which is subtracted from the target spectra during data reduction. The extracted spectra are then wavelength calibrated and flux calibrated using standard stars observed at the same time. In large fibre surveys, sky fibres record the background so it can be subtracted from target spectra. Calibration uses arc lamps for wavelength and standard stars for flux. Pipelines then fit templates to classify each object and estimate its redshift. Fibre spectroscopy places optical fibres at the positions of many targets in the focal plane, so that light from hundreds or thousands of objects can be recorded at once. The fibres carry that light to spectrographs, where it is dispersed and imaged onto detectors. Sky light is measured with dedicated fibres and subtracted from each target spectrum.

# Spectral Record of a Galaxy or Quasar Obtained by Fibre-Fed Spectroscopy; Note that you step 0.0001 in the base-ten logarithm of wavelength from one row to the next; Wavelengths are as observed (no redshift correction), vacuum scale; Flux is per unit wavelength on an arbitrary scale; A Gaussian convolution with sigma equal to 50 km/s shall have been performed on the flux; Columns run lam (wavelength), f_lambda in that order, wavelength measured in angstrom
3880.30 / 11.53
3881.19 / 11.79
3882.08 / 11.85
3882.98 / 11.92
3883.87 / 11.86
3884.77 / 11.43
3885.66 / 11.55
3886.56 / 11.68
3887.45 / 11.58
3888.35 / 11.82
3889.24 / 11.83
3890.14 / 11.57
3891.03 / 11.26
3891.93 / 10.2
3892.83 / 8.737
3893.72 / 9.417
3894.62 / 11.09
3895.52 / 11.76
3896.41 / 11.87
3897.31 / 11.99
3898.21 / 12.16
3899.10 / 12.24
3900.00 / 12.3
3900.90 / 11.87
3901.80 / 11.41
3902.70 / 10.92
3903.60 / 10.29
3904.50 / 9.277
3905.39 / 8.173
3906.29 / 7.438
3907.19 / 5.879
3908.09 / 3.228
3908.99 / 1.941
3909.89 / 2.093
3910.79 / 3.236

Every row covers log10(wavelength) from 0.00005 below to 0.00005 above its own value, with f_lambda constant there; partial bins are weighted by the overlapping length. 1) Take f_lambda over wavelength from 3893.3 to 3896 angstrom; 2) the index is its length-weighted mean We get 10.8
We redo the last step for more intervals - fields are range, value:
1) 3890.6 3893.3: 10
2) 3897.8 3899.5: 12.3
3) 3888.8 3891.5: 11.5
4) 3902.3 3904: 10.6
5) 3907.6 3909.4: 2.67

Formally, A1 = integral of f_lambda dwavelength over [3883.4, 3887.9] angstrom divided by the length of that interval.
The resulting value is 11.6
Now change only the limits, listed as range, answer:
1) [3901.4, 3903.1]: 11.2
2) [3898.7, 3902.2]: 11.9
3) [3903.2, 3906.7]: 8.81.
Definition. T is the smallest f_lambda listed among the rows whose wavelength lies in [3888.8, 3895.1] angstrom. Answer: 8.737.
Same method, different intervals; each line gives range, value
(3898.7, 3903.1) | 10.92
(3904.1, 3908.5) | 3.228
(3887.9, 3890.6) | 11.57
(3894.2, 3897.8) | 11.09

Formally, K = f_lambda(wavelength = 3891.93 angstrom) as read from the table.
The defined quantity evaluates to 10.2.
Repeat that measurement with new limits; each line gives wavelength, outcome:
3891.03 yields 11.26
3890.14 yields 11.57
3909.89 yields 2.093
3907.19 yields 5.879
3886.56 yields 11.68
